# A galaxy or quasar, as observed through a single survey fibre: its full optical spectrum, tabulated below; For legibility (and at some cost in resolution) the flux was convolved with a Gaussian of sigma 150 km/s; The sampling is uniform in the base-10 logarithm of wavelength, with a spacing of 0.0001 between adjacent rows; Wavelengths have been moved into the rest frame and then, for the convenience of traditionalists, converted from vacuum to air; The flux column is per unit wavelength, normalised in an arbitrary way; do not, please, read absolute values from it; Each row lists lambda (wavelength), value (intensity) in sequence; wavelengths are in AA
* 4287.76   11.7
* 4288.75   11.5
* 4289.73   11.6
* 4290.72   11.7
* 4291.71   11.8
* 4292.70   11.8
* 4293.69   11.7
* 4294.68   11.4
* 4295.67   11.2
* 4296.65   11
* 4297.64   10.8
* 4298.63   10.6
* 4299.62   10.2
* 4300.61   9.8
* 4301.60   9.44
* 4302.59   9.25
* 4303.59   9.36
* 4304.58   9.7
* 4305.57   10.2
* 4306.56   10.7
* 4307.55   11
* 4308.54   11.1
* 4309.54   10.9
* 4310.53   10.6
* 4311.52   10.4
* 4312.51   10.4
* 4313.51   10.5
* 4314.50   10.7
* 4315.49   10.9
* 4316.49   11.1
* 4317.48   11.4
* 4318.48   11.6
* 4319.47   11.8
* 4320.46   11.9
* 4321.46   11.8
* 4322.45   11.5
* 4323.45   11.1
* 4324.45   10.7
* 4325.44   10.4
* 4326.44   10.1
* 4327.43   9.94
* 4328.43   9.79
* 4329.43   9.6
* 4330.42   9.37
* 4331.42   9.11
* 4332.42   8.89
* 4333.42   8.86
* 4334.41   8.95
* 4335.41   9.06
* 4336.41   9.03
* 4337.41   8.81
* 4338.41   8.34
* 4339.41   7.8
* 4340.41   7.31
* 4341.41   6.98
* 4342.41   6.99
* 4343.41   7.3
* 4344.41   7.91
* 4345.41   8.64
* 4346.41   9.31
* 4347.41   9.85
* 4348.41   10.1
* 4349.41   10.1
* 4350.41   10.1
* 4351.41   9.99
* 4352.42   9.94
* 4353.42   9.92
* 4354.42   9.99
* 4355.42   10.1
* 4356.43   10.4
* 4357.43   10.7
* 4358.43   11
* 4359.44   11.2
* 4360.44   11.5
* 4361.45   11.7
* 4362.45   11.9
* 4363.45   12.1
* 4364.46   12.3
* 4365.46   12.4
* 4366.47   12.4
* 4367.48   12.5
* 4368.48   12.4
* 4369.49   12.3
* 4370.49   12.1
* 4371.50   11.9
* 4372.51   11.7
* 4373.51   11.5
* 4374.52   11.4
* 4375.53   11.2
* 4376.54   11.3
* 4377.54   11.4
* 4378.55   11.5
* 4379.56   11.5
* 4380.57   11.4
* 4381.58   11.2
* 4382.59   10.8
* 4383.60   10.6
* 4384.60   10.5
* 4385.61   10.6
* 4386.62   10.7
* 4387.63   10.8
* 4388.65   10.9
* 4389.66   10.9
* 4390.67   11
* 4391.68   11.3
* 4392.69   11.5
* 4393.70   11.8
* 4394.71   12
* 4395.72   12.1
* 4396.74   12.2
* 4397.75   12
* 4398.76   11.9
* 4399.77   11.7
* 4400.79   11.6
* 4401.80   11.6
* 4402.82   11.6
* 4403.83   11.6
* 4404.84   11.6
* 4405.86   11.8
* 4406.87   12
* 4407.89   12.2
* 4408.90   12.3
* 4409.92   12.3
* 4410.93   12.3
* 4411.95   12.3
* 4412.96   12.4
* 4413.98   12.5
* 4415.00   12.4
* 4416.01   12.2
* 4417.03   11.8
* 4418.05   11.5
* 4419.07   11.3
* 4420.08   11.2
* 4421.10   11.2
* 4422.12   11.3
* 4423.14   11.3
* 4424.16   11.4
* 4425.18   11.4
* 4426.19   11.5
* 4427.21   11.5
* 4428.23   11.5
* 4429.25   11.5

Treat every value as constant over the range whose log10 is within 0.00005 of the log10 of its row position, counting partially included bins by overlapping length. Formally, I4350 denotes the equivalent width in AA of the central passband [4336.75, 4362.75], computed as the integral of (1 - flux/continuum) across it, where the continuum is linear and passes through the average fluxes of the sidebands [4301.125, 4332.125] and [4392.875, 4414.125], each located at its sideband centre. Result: 3.7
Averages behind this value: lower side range 10.5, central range 9.51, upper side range 12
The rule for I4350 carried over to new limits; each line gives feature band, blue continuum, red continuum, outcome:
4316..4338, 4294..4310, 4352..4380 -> 1.23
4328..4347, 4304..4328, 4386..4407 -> 4.30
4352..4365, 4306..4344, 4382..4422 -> -0.41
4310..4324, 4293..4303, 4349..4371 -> -0.44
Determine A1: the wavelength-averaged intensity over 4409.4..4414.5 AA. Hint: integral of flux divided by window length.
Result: 12.3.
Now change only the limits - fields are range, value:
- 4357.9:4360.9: 11.2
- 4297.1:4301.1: 10.4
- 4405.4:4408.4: 12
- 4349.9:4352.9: 10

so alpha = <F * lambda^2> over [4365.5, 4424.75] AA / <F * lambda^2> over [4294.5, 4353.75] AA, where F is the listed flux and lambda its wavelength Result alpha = 1.2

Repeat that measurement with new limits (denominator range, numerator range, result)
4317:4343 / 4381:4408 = 1.22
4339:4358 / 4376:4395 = 1.24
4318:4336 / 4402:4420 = 1.22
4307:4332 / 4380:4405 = 1.10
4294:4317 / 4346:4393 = 1.09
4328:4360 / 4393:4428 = 1.32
